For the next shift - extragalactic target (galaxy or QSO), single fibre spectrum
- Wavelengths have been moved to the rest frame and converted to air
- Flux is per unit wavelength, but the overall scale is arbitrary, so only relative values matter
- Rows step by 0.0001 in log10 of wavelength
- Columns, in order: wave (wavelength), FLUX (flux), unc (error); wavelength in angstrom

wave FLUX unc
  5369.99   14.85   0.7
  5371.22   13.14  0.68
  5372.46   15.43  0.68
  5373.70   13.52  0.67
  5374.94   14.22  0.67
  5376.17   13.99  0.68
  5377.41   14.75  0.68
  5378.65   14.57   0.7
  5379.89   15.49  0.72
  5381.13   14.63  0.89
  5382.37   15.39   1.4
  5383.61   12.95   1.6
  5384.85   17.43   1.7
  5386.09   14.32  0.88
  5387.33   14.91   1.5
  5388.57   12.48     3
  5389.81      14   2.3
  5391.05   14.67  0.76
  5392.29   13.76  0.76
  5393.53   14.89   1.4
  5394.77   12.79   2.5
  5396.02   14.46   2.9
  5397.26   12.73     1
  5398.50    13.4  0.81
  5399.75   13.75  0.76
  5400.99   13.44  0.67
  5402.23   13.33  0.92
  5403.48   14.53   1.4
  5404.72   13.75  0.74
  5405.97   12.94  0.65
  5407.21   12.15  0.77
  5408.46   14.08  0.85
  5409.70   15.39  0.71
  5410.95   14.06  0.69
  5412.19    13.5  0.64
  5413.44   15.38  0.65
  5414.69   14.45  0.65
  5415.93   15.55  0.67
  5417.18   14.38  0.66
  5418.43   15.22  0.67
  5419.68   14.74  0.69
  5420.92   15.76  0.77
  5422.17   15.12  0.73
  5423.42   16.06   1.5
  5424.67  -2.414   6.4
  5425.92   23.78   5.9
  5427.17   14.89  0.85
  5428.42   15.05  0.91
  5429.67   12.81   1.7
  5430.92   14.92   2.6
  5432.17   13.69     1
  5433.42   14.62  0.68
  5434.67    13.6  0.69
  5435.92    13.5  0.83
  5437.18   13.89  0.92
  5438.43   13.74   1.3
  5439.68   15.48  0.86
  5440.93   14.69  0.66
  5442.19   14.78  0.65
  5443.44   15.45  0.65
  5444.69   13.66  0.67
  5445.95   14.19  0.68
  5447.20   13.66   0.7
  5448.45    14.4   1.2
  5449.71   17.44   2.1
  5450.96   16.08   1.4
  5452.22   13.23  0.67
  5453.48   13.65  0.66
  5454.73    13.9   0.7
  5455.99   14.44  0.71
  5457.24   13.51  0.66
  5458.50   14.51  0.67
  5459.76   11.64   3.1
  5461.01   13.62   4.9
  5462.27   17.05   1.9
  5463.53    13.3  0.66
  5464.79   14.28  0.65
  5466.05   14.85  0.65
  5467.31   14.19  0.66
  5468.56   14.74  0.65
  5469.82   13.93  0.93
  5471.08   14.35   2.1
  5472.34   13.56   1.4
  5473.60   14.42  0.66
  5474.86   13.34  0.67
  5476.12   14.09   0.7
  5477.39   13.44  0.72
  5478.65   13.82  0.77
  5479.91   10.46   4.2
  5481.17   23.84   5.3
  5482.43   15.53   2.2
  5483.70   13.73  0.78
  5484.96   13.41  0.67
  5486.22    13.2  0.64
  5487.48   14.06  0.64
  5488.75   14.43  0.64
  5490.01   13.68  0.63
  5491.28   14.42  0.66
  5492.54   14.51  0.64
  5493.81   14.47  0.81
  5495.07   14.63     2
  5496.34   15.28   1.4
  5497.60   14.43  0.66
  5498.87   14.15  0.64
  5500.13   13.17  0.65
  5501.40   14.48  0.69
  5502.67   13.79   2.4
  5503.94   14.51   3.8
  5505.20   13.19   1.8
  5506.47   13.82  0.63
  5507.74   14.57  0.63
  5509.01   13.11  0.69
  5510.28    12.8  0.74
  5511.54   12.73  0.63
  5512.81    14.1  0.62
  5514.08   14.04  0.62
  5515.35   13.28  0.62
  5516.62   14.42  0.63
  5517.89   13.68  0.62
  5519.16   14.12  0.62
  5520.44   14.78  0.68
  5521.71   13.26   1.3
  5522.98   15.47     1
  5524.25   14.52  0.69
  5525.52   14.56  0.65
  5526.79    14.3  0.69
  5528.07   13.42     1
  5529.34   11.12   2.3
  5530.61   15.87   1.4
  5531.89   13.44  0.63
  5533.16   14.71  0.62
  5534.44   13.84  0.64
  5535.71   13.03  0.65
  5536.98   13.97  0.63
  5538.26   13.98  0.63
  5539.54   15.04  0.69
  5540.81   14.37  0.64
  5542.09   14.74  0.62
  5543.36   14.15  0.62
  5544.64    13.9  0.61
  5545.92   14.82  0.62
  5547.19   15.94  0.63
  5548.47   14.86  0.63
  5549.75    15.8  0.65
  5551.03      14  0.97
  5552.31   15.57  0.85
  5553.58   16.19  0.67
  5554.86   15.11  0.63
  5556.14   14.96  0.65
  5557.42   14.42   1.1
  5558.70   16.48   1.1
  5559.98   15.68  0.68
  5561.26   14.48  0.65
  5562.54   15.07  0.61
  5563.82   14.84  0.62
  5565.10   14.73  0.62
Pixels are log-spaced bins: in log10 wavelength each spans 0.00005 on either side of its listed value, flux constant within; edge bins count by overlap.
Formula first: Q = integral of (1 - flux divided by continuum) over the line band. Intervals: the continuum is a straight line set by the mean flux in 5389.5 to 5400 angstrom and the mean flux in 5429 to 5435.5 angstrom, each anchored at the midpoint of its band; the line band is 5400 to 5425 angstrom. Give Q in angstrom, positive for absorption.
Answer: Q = 0.2 angstrom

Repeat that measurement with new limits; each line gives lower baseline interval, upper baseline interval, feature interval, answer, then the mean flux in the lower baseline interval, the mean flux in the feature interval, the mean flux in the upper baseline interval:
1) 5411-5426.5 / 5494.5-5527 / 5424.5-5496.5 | -0.86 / 14.3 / 14.3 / 14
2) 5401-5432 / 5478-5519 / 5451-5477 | 0.16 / 14.1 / 14.1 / 14.2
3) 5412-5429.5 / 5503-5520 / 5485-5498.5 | -0.39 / 14.4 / 14.3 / 13.7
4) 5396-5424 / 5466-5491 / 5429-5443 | 0.12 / 14.3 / 14.2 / 14.3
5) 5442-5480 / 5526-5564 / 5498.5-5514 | 0.75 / 14.2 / 13.7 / 14.6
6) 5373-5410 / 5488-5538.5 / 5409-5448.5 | -0.71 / 14.1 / 14.3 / 14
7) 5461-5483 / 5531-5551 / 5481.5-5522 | 1.32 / 14.6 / 14.1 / 14.4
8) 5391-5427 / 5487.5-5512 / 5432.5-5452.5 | -0.77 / 14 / 14.5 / 14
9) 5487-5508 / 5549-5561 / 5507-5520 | 0.73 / 14.2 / 13.7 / 15.3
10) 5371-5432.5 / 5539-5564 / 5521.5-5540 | 1.08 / 14.2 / 14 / 15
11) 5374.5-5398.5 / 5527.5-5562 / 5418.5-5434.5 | 0.31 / 14.3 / 14.1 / 14.6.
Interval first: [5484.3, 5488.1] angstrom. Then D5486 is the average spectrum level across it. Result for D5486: 13.6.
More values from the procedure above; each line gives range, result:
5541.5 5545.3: 14.3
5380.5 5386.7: 14.9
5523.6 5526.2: 14.6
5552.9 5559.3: 15.4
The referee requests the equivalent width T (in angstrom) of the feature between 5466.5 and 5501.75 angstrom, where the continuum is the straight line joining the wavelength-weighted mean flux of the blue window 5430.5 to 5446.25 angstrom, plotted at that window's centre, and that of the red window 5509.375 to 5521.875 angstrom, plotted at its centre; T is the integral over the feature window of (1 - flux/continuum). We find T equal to -1.0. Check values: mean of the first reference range 14.3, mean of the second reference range 13.7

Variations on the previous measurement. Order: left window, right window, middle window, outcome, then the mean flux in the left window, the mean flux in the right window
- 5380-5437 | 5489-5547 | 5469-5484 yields -0.5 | 14.1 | 14.1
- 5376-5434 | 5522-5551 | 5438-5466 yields -0.3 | 14.2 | 14.3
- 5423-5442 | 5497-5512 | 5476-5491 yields -0.8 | 13.9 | 13.7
